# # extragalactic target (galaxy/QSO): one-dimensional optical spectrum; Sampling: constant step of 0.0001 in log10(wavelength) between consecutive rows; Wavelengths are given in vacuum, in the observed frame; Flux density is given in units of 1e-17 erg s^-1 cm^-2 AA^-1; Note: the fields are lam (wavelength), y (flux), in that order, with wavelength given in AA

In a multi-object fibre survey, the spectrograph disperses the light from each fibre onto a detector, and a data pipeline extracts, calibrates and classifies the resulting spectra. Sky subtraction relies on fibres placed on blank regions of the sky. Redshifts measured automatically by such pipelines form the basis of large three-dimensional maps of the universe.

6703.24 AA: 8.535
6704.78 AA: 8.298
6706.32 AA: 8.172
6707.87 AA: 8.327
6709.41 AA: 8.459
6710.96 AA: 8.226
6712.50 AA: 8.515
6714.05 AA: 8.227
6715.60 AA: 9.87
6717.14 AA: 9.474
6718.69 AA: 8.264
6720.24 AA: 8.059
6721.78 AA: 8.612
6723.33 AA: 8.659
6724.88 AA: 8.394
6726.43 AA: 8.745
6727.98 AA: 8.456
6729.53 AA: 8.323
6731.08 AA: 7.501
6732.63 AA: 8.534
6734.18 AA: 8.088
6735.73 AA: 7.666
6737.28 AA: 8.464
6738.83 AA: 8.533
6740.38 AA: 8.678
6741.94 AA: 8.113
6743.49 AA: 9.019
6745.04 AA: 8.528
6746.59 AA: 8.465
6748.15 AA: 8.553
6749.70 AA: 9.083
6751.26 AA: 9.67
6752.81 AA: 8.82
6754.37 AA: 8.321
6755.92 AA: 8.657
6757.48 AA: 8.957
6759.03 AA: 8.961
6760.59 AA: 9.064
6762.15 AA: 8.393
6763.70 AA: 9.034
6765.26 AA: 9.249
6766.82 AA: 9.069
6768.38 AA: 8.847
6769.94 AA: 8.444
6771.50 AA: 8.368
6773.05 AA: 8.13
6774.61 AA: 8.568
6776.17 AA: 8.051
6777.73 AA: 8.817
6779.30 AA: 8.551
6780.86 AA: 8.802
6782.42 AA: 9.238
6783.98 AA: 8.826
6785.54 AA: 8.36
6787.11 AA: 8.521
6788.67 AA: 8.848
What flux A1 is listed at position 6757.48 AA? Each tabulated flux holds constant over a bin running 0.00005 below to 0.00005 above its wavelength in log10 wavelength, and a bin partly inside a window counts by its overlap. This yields 8.957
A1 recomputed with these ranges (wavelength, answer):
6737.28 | 8.464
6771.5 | 8.368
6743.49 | 9.019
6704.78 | 8.298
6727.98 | 8.456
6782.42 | 9.238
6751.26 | 9.67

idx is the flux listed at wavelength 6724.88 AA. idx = 8.394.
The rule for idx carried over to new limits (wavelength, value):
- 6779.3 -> 8.551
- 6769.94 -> 8.444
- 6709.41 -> 8.459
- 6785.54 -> 8.36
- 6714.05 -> 8.227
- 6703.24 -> 8.535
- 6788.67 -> 8.848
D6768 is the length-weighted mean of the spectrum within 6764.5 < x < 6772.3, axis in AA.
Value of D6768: 8.8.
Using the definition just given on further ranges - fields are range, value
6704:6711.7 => 8.3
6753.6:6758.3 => 8.66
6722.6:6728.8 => 8.55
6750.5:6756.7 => 8.87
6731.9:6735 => 8.3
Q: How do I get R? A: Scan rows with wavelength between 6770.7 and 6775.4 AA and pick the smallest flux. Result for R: 8.13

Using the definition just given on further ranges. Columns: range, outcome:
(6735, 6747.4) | 7.666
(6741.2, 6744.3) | 8.113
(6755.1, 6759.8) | 8.657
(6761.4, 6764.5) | 8.393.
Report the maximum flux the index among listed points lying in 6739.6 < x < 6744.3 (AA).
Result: 9.019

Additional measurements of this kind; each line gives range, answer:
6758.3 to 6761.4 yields 9.064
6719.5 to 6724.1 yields 8.659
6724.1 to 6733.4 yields 8.745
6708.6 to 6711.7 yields 8.459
